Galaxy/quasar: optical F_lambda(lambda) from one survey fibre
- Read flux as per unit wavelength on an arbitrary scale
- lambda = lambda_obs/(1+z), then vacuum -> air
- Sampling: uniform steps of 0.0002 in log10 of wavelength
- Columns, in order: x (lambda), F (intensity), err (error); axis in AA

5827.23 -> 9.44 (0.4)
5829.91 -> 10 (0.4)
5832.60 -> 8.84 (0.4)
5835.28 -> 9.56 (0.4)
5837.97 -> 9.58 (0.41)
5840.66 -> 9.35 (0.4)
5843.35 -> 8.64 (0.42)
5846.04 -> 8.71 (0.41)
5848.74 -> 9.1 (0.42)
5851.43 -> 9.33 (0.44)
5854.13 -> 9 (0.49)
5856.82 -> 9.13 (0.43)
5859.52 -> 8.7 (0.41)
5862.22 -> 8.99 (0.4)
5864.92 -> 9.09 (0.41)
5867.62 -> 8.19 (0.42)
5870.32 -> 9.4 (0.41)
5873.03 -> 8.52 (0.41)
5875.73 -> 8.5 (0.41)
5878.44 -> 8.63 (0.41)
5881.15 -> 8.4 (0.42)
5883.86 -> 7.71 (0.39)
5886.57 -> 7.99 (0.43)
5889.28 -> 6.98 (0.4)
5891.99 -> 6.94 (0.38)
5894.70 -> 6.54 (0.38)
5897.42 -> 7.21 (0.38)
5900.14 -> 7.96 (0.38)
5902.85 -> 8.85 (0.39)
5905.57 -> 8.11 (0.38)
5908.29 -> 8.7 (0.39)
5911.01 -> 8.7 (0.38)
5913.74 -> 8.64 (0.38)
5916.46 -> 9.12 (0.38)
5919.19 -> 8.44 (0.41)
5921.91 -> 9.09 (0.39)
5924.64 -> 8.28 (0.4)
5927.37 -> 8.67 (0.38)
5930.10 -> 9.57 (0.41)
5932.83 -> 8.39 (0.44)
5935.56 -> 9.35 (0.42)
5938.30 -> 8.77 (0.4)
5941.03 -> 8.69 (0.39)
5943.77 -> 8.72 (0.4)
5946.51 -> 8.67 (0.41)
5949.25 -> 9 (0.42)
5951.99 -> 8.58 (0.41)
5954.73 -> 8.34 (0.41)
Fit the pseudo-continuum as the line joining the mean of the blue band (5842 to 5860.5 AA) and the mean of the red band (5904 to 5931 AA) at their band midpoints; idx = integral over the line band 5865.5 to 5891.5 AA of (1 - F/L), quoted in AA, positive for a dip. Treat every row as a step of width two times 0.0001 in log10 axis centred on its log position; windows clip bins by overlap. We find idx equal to 1.8 AA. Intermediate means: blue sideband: 8.95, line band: 8.24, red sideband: 8.72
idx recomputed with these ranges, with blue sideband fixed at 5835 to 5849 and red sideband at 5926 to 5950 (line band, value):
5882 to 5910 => 3.9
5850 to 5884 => 1.1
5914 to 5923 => 0.1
